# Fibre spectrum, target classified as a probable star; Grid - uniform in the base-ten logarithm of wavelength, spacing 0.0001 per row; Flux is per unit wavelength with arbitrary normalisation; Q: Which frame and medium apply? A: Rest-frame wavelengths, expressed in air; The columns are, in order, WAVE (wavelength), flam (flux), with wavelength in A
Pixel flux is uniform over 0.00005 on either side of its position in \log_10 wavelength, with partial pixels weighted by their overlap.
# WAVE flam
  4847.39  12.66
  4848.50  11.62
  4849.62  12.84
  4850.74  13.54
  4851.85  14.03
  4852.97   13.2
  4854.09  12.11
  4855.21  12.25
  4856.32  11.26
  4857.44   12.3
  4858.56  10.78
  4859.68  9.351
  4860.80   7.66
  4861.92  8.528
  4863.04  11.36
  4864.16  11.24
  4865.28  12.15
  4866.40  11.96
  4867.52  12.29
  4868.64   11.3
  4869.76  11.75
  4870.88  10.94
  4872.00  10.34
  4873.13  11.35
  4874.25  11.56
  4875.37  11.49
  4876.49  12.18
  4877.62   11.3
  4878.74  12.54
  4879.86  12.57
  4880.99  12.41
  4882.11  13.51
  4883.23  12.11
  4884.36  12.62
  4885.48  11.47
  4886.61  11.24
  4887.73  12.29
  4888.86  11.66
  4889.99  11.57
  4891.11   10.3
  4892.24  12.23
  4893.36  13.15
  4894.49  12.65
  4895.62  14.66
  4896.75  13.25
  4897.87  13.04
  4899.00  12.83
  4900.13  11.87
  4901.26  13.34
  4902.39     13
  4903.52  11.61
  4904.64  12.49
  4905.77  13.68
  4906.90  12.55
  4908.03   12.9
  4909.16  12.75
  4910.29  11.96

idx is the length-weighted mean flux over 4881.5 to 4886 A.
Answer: 12.5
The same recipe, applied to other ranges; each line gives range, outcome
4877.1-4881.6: 12.2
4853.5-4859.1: 11.8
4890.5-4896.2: 12.6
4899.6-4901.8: 12.6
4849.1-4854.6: 13.2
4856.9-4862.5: 9.71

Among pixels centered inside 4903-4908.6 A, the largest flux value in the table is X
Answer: 13.68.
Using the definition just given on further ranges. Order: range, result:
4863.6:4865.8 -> 12.15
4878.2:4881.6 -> 12.57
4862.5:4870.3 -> 12.29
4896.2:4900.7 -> 13.25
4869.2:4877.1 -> 12.18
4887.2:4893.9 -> 13.15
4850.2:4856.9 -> 14.03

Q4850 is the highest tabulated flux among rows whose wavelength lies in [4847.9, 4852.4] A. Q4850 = 14.03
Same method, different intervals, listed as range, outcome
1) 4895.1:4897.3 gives 14.66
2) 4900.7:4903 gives 13.34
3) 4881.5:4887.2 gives 13.51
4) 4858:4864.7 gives 11.36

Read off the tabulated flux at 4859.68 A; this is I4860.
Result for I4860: 9.351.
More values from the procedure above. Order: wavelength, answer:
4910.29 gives 11.96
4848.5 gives 11.62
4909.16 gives 12.75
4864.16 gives 11.24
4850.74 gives 13.54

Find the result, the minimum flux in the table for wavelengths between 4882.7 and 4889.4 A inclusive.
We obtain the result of 11.24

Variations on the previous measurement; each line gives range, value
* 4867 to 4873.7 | 10.34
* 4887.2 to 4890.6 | 11.57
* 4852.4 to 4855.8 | 12.11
